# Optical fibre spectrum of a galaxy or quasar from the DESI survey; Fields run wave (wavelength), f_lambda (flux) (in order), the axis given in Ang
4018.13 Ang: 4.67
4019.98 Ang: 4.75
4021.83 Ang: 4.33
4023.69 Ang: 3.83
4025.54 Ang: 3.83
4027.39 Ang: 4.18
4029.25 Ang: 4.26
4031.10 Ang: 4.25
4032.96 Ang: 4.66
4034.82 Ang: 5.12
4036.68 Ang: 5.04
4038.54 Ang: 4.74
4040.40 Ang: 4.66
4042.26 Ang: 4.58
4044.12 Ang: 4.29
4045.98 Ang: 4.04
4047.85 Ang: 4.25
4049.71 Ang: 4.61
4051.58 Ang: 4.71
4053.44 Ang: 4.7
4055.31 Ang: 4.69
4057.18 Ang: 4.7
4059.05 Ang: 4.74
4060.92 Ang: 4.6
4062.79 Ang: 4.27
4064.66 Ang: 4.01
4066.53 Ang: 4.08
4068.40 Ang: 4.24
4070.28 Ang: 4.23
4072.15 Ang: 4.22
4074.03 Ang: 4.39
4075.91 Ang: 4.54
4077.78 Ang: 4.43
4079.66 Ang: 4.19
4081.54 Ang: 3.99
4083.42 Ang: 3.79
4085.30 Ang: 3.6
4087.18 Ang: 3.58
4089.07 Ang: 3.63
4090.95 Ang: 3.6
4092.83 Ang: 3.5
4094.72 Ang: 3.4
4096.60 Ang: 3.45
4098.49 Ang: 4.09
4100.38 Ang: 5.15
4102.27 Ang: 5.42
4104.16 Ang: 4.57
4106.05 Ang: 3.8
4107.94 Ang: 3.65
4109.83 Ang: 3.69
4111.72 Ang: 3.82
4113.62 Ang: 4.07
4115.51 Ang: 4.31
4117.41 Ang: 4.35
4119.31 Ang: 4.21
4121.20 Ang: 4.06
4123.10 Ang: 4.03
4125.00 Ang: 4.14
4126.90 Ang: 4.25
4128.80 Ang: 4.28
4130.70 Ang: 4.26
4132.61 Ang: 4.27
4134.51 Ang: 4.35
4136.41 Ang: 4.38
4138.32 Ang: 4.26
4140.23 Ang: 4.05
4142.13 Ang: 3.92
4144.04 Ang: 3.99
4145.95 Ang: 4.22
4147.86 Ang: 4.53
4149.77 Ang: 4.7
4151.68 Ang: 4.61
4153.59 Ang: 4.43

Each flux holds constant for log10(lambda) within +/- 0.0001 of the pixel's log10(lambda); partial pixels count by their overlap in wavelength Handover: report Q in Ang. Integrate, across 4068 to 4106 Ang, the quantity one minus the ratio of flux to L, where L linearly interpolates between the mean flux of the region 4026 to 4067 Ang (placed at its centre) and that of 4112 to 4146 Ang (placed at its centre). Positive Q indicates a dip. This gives 2.2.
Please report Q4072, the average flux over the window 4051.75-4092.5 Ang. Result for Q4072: 4.2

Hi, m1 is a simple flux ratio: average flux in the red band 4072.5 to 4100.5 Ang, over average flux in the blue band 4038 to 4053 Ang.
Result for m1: 0.87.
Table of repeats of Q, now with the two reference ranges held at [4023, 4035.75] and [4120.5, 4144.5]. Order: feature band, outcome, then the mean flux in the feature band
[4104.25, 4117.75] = 0.7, 3.98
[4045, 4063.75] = -1.1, 4.53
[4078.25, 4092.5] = 1.6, 3.78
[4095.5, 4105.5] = -0.6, 4.49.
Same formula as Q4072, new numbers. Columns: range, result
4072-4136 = 4.09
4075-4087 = 4.06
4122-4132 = 4.19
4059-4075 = 4.28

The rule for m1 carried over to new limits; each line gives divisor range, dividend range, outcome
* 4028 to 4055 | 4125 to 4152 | 0.94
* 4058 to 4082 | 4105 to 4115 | 0.89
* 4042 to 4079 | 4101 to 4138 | 0.96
